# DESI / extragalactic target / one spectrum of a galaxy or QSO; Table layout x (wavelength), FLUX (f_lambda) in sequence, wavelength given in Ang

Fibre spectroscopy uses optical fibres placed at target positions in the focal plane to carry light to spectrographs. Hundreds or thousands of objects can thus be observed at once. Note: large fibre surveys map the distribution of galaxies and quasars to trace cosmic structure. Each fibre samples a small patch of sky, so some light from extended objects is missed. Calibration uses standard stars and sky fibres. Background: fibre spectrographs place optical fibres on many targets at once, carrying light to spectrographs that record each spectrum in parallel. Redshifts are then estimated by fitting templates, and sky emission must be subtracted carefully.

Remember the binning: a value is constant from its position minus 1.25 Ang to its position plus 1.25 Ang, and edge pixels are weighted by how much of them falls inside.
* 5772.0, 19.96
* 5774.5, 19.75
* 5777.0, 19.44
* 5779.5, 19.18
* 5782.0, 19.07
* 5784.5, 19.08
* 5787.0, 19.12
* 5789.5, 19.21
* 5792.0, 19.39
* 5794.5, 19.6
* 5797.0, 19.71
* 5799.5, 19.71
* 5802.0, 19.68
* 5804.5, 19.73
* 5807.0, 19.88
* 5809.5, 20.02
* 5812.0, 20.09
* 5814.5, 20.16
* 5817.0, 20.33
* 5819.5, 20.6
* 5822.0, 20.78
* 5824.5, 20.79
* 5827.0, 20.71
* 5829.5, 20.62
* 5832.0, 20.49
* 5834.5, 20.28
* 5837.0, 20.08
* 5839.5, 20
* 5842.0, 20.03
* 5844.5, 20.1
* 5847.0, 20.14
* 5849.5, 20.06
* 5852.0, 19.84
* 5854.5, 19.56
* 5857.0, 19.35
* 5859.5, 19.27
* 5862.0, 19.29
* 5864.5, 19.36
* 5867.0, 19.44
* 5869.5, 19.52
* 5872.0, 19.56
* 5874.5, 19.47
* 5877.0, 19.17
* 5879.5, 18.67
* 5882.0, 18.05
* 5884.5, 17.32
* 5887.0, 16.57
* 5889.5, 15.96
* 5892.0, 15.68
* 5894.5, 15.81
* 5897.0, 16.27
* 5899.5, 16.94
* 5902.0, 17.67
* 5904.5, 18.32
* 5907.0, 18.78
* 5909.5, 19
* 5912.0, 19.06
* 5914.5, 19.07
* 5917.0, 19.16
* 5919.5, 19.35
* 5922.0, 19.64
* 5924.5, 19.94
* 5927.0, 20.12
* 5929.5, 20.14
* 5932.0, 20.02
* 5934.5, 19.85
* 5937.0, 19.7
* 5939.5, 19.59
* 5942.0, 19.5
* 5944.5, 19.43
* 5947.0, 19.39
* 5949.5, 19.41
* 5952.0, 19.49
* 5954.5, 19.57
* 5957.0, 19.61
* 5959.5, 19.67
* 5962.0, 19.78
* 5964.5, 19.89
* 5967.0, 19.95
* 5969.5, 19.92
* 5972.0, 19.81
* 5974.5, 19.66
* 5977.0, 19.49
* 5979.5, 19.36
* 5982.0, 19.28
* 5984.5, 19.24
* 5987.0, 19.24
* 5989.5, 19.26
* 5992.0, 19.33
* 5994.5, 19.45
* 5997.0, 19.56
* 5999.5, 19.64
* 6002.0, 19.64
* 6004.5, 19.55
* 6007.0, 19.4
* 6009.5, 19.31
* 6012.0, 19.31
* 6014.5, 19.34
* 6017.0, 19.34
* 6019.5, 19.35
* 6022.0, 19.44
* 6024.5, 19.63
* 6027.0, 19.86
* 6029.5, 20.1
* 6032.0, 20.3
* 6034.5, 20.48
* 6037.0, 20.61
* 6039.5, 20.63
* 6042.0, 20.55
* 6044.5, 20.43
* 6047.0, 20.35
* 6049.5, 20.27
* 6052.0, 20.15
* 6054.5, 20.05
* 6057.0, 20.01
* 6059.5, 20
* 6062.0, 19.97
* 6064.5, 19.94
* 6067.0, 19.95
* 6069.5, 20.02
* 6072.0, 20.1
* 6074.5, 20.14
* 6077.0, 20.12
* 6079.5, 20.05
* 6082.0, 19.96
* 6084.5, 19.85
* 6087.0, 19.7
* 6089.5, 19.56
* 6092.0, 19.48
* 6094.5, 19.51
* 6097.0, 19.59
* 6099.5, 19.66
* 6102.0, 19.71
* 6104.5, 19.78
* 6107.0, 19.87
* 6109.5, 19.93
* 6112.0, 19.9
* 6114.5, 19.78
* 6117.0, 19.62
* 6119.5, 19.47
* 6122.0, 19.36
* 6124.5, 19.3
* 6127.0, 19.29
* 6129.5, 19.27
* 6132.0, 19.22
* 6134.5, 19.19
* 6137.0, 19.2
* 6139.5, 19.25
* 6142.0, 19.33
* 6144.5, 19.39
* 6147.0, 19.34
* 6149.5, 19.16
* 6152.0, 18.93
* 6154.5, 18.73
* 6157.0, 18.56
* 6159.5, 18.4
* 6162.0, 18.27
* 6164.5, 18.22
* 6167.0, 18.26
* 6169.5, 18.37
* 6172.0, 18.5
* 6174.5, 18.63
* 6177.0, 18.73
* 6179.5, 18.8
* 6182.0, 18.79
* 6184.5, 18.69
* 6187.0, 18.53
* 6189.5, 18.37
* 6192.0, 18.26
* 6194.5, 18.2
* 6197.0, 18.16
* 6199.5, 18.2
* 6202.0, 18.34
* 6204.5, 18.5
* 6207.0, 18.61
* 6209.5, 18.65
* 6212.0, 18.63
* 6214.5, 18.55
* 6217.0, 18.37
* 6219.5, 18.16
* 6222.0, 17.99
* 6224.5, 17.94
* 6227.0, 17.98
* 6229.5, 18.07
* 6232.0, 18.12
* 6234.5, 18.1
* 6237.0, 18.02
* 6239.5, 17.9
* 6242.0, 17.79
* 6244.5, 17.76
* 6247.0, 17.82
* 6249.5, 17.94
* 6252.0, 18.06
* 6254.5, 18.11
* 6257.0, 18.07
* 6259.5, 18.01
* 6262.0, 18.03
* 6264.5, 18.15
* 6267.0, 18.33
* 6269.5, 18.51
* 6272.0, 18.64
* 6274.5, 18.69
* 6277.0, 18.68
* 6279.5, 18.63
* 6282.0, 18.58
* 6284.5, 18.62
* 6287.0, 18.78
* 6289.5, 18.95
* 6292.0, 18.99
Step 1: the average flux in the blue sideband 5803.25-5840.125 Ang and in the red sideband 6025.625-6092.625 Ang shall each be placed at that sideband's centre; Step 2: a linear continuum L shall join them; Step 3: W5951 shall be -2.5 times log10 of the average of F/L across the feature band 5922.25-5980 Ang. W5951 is 0.03 mag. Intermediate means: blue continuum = 20.3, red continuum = 20.1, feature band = 19.7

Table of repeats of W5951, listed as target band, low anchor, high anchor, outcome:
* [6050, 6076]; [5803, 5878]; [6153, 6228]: -0.06 mag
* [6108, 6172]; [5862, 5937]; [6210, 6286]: -0.04 mag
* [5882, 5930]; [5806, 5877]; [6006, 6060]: 0.11 mag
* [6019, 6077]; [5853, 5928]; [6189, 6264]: -0.10 mag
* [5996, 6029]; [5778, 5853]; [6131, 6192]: -0.01 mag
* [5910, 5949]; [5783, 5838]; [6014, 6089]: 0.02 mag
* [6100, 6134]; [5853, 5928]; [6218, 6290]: -0.07 mag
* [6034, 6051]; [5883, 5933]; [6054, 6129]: -0.06 mag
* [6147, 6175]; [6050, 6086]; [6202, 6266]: 0.02 mag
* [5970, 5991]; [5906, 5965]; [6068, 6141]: 0.01 mag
